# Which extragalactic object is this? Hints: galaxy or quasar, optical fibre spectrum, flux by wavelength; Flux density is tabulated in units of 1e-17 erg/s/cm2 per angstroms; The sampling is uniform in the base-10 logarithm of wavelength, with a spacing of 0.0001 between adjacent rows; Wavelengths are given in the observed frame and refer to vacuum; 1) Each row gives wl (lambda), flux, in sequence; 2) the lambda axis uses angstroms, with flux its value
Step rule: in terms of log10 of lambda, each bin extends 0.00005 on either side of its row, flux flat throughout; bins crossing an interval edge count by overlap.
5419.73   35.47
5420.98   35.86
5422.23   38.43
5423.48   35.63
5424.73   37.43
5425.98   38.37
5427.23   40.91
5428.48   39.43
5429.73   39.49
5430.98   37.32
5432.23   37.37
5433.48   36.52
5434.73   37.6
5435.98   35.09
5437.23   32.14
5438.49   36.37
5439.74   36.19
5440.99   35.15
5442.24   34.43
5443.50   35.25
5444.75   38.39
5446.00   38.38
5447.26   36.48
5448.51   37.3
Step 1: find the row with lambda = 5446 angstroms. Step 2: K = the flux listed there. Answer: 38.38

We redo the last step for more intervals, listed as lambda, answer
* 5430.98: 37.32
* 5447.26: 36.48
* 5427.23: 40.91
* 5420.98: 35.86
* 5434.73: 37.6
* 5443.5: 35.25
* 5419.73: 35.47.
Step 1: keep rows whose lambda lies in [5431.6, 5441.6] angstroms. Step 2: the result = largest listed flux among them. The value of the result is 37.6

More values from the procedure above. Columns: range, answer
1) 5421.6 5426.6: 38.43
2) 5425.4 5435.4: 40.91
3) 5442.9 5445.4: 38.39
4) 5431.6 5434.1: 37.37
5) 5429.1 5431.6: 39.49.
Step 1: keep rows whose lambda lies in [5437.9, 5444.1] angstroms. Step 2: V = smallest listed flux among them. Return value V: 34.43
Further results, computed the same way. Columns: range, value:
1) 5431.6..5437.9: 32.14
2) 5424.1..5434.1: 36.52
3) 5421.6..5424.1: 35.63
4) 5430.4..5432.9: 37.32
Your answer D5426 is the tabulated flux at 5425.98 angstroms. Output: 38.37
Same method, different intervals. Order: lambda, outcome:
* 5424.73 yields 37.43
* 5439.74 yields 36.19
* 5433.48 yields 36.52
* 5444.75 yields 38.39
